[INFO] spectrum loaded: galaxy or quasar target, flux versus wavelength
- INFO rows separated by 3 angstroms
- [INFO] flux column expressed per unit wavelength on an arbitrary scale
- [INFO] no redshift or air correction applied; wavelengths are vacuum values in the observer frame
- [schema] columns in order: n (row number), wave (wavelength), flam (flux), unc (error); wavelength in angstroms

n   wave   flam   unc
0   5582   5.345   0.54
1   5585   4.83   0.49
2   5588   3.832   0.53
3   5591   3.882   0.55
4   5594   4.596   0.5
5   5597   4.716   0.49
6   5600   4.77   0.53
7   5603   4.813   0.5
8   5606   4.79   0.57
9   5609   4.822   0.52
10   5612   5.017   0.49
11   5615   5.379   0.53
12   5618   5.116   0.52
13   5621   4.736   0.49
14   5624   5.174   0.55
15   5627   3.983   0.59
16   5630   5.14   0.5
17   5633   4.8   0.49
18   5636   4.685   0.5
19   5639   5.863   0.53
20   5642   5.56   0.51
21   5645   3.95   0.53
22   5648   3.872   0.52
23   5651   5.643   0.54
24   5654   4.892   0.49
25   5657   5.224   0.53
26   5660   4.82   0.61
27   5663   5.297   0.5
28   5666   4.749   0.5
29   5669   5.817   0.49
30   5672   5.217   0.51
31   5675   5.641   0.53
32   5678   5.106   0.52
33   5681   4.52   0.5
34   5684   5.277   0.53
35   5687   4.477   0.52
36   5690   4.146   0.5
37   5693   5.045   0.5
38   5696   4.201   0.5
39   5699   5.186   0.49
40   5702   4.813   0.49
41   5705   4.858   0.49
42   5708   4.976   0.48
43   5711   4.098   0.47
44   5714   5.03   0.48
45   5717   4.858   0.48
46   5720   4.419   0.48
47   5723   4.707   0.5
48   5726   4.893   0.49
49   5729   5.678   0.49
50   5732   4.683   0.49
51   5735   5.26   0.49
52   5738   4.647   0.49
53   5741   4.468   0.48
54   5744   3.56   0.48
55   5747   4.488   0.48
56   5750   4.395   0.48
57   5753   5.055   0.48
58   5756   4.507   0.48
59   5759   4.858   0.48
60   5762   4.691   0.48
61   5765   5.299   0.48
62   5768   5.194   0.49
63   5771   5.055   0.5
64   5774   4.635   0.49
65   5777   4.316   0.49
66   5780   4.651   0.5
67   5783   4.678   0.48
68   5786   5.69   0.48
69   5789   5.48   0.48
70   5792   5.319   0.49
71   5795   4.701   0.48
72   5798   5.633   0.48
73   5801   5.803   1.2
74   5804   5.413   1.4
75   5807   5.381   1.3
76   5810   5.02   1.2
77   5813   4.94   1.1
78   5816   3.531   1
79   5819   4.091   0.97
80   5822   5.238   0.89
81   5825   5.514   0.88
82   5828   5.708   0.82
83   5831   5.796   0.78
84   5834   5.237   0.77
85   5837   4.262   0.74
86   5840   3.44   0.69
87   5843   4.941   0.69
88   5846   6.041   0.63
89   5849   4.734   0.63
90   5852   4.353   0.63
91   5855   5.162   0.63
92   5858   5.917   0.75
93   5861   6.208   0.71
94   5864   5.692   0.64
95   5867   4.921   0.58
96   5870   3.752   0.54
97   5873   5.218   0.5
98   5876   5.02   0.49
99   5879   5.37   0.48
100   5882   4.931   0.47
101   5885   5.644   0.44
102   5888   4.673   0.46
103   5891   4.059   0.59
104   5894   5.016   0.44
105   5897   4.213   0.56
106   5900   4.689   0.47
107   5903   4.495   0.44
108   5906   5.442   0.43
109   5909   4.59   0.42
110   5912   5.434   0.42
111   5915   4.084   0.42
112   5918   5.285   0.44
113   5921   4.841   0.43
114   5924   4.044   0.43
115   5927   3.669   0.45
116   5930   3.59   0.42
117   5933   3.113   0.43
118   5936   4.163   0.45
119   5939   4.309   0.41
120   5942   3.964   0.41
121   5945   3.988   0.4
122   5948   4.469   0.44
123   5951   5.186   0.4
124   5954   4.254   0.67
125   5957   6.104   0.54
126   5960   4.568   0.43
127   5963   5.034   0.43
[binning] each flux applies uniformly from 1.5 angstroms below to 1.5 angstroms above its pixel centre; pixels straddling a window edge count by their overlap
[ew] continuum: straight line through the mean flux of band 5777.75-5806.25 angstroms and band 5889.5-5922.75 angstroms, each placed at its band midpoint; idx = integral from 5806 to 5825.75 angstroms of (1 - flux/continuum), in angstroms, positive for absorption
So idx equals 1.4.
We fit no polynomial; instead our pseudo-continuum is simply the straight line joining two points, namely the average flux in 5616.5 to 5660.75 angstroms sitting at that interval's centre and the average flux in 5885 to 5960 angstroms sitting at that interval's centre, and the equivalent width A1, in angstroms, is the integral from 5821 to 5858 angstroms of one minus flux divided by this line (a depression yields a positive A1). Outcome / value -3.5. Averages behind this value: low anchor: 4.9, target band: 5.07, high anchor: 4.51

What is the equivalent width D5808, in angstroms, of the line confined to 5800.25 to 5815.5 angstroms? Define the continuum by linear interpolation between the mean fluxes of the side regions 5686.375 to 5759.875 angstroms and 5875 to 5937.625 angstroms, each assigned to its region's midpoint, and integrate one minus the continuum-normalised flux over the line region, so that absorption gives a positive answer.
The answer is -1.73 angstroms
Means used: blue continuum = 4.69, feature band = 5.17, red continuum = 4.58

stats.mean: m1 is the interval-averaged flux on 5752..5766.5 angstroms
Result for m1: 4.88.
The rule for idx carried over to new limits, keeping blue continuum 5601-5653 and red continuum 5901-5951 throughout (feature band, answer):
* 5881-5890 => -1.20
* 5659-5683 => -1.65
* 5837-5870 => -3.95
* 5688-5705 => 0.32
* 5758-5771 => -1.02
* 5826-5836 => -2.14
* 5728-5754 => 0.18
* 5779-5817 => -4.32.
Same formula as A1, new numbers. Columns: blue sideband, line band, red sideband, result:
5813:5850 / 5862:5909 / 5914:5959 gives -2.81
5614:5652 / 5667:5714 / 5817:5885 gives 0.47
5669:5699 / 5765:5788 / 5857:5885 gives 0.66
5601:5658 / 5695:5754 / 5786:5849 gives 3.35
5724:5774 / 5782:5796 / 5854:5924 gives -1.07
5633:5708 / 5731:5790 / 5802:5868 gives 2.87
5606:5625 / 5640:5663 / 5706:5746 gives 0.07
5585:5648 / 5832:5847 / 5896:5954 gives -0.93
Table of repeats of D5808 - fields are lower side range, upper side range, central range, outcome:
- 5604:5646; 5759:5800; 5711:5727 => 0.9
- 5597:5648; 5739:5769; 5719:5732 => -0.6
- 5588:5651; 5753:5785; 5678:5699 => 0.5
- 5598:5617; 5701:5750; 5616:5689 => -2.0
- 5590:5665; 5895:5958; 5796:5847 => -4.9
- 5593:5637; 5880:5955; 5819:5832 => -2.2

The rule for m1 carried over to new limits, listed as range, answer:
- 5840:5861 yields 5.14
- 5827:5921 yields 4.97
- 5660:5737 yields 4.91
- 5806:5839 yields 4.94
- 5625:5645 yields 4.93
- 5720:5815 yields 4.92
